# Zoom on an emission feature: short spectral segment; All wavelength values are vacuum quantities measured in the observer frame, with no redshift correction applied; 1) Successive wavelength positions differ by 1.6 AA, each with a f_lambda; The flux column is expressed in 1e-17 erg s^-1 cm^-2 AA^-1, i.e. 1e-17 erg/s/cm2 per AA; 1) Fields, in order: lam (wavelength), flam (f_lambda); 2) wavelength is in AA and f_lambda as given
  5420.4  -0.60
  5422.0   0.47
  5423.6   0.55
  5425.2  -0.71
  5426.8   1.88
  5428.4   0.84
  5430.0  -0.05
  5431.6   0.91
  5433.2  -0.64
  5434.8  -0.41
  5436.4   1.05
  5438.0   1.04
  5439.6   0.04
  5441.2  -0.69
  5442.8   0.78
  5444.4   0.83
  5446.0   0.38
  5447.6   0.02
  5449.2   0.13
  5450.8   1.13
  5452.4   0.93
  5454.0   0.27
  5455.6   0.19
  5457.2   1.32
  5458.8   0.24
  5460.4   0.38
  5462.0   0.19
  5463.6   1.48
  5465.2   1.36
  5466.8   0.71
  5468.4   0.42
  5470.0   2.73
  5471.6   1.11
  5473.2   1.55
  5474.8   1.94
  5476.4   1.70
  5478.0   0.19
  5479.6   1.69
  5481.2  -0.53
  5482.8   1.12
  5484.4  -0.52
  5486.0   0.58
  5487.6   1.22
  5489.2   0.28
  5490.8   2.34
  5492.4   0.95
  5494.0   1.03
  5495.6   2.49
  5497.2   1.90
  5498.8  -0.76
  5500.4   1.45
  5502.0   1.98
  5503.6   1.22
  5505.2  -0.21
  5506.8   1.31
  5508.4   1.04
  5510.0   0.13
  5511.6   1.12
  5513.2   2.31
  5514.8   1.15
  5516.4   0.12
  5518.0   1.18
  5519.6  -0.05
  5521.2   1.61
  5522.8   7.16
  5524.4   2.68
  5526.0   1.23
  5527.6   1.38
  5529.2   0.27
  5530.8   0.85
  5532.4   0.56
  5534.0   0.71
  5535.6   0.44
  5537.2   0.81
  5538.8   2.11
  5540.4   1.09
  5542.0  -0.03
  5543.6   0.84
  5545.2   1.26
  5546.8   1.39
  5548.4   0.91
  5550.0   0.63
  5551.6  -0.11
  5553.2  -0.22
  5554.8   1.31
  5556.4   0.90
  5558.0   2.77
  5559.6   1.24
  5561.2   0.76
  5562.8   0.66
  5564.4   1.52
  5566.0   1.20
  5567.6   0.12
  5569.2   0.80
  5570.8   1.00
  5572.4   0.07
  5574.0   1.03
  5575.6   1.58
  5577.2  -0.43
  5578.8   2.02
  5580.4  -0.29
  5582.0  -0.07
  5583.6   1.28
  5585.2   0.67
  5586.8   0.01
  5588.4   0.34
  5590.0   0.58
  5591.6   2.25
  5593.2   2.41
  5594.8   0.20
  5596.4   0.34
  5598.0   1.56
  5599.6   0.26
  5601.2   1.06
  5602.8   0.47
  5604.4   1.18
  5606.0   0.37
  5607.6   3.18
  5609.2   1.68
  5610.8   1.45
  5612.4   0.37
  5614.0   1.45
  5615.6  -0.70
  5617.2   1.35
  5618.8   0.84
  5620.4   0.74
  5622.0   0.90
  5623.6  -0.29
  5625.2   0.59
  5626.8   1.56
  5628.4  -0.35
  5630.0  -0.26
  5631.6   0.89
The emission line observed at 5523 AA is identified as [O III]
